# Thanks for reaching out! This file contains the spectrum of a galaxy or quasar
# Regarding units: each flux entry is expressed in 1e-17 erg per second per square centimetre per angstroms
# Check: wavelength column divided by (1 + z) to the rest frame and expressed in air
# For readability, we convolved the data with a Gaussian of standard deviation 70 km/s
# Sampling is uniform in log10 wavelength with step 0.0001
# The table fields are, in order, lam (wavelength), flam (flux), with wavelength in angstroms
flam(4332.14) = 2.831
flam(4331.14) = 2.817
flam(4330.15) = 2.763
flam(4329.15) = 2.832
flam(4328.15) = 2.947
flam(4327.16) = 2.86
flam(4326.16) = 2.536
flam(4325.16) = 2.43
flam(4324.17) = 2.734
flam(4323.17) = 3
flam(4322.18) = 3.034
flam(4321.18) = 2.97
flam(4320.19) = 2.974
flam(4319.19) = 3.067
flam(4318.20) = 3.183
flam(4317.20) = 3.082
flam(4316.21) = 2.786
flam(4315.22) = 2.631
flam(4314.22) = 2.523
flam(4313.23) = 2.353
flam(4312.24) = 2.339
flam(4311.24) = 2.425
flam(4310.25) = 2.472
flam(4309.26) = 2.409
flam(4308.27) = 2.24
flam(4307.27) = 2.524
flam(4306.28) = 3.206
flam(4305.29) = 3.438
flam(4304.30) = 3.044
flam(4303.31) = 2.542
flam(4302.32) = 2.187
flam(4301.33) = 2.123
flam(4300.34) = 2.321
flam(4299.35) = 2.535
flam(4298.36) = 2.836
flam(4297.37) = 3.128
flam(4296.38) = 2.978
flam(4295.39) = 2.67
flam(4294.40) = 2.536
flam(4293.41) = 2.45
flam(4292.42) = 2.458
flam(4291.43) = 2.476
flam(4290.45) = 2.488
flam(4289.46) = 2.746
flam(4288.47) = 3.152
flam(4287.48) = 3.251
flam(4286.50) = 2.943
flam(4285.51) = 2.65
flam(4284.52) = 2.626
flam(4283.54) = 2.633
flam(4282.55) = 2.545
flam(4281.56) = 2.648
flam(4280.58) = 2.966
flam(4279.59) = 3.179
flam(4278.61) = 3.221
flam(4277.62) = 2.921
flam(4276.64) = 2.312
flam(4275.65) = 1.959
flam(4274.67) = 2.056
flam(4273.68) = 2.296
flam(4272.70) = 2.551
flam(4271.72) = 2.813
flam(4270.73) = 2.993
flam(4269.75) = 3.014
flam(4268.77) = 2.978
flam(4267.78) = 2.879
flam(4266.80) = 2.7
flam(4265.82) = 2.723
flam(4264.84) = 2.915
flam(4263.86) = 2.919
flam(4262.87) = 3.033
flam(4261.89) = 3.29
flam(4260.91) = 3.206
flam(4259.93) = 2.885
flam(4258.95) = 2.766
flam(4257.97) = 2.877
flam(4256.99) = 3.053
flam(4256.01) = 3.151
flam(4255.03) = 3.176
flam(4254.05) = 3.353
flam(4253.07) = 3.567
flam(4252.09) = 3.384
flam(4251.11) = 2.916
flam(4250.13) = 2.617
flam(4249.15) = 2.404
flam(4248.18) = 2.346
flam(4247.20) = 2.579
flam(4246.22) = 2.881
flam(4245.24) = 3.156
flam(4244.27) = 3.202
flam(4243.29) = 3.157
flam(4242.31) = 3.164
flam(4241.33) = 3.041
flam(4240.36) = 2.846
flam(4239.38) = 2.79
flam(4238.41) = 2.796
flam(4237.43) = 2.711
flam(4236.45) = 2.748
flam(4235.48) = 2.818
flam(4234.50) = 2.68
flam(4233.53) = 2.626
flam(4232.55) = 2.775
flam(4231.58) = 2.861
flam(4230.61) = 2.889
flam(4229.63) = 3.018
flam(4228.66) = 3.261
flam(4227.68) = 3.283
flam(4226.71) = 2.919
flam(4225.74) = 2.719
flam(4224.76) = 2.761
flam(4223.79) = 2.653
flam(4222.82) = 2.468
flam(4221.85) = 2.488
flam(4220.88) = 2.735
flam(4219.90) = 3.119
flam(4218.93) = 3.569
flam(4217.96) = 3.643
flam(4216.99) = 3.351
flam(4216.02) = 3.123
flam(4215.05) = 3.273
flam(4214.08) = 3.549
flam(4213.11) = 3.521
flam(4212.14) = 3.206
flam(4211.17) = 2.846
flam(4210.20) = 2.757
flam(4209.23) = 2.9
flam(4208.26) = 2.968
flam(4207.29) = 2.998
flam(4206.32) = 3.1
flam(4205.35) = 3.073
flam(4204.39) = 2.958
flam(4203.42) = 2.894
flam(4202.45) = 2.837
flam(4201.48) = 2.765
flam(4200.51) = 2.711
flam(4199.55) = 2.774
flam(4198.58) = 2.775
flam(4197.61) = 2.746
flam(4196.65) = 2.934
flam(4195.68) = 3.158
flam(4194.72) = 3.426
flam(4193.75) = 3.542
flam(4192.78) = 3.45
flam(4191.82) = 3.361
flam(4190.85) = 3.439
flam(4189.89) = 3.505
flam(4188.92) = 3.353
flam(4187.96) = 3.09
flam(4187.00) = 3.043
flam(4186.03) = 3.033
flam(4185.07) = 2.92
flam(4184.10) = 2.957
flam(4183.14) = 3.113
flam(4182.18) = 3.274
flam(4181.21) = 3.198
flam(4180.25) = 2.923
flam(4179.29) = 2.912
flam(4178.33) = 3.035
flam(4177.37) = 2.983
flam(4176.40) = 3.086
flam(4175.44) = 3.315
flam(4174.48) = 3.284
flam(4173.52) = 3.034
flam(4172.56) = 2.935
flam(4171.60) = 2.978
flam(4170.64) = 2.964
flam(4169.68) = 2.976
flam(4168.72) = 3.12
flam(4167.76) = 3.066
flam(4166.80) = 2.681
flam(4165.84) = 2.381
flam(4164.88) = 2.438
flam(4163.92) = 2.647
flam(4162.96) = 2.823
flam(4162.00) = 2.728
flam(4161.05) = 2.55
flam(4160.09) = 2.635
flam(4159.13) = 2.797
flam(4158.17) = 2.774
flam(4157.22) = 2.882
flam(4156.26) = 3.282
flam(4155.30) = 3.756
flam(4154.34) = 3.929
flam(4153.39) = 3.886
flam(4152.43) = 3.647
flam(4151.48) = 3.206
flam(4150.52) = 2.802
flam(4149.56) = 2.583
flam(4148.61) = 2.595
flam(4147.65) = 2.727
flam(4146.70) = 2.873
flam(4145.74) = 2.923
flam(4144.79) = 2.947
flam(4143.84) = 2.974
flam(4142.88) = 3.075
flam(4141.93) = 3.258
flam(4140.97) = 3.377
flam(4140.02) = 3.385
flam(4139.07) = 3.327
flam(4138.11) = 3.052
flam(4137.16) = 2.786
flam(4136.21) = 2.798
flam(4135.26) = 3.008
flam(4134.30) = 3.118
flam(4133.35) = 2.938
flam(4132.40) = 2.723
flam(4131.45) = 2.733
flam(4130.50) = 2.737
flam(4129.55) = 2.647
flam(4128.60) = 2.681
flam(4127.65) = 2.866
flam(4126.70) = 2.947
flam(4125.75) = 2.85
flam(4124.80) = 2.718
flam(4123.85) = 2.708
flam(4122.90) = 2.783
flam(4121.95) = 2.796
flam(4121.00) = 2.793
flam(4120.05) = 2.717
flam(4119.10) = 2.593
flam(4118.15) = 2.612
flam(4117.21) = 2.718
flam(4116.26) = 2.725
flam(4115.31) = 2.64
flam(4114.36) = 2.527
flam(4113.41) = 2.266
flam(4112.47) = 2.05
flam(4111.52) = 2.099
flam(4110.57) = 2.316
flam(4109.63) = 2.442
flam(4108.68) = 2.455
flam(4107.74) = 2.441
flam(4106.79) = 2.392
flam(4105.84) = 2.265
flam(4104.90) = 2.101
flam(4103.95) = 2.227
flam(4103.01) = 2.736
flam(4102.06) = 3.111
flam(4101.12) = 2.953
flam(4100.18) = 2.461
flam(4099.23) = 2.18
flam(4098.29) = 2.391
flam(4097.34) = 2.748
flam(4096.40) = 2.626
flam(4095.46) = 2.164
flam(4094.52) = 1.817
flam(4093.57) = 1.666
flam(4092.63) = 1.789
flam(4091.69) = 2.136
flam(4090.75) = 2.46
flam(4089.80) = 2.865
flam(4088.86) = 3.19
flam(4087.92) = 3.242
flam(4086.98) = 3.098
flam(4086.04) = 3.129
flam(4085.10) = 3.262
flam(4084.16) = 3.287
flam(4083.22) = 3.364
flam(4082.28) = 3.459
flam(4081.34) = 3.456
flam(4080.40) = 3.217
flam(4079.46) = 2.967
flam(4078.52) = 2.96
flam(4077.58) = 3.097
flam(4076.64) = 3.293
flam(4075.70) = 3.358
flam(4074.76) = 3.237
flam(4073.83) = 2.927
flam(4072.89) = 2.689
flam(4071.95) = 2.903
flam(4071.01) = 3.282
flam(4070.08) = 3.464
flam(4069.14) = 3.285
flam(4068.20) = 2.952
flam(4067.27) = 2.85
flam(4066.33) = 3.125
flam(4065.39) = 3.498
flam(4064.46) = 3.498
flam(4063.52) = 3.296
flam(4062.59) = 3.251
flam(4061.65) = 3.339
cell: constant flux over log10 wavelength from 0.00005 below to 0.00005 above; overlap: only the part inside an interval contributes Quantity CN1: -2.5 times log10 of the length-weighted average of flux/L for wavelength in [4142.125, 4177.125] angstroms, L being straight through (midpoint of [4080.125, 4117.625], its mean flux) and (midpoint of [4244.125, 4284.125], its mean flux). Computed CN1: -0.11 mag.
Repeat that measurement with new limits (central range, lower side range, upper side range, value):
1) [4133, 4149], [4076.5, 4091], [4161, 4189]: 0.008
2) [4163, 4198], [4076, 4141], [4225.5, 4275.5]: -0.092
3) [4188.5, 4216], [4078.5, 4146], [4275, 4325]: -0.139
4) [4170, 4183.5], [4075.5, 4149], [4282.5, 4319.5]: -0.128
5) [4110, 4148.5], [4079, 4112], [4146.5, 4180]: 0.008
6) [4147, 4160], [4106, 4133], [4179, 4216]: -0.113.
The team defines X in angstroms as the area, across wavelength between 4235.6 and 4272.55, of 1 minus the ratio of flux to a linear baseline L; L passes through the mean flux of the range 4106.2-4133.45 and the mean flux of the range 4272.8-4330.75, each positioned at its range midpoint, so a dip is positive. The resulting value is -3.7 angstroms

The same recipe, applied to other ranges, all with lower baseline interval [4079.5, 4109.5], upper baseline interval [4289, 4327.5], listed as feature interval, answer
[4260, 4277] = -0.4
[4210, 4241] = -3.3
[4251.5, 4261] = -1.6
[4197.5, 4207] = -0.7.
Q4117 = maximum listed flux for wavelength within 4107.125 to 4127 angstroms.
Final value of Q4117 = 2.947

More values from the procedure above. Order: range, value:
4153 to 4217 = 3.929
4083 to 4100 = 3.364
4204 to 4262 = 3.643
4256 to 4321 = 3.438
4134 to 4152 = 3.385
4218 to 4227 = 3.569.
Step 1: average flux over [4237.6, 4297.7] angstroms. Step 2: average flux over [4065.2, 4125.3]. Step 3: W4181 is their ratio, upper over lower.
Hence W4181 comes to 1.03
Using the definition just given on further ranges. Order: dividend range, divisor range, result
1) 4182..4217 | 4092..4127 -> 1.25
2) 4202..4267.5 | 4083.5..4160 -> 1.07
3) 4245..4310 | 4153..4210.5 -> 0.92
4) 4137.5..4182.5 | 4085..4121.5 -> 1.20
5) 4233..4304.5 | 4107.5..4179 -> 0.98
